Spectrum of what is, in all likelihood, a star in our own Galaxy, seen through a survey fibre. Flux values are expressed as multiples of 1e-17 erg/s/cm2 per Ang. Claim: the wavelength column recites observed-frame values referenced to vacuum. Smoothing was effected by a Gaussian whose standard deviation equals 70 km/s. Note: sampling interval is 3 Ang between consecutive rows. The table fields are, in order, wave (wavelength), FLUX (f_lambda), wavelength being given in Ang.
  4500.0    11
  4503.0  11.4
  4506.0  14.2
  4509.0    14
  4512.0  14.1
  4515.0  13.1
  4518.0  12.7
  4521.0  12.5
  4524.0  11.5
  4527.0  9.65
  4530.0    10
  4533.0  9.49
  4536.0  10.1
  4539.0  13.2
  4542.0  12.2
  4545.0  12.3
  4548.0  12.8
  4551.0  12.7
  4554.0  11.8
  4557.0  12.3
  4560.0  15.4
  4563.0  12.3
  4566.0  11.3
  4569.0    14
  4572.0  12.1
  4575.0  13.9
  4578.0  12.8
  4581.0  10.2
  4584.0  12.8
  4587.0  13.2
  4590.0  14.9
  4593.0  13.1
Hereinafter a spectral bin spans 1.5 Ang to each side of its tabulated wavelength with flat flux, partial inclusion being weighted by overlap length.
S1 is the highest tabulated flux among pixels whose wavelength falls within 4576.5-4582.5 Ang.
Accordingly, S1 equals 12.8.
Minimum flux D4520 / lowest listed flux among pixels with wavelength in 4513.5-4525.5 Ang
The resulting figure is 11.5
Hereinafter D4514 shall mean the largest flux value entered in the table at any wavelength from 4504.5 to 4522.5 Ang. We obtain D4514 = 14.2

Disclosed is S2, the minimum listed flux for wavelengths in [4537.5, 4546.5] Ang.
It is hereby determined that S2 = 12.2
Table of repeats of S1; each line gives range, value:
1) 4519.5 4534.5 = 12.5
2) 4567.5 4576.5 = 14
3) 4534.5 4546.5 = 13.2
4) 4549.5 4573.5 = 15.4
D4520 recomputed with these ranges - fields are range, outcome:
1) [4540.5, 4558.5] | 11.8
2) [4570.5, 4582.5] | 10.2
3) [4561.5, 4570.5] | 11.3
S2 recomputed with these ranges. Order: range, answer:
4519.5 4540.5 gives 9.49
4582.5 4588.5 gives 12.8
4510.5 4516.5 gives 13.1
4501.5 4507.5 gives 11.4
